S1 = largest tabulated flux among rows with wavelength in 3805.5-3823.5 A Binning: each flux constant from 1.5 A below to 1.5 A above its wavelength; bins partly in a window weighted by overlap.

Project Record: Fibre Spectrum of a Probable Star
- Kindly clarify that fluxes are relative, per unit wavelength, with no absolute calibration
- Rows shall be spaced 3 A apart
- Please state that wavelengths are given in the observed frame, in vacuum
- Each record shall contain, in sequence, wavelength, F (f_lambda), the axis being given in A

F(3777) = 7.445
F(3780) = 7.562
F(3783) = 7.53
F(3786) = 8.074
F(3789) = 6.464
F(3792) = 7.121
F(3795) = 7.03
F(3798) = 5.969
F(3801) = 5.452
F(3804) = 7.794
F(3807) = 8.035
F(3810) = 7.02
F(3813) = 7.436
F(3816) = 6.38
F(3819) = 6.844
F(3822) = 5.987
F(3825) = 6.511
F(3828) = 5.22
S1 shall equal 8.035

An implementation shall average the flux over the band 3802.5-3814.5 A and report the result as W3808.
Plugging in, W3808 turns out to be 7.57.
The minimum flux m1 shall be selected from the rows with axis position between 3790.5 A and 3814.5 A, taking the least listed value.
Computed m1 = 5.452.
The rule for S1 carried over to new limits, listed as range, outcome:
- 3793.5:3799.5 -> 7.03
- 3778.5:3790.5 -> 8.074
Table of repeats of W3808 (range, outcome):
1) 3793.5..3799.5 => 6.5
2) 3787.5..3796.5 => 6.87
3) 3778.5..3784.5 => 7.55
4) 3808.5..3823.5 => 6.73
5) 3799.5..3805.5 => 6.62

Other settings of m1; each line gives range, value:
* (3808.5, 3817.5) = 6.38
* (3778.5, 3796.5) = 6.464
